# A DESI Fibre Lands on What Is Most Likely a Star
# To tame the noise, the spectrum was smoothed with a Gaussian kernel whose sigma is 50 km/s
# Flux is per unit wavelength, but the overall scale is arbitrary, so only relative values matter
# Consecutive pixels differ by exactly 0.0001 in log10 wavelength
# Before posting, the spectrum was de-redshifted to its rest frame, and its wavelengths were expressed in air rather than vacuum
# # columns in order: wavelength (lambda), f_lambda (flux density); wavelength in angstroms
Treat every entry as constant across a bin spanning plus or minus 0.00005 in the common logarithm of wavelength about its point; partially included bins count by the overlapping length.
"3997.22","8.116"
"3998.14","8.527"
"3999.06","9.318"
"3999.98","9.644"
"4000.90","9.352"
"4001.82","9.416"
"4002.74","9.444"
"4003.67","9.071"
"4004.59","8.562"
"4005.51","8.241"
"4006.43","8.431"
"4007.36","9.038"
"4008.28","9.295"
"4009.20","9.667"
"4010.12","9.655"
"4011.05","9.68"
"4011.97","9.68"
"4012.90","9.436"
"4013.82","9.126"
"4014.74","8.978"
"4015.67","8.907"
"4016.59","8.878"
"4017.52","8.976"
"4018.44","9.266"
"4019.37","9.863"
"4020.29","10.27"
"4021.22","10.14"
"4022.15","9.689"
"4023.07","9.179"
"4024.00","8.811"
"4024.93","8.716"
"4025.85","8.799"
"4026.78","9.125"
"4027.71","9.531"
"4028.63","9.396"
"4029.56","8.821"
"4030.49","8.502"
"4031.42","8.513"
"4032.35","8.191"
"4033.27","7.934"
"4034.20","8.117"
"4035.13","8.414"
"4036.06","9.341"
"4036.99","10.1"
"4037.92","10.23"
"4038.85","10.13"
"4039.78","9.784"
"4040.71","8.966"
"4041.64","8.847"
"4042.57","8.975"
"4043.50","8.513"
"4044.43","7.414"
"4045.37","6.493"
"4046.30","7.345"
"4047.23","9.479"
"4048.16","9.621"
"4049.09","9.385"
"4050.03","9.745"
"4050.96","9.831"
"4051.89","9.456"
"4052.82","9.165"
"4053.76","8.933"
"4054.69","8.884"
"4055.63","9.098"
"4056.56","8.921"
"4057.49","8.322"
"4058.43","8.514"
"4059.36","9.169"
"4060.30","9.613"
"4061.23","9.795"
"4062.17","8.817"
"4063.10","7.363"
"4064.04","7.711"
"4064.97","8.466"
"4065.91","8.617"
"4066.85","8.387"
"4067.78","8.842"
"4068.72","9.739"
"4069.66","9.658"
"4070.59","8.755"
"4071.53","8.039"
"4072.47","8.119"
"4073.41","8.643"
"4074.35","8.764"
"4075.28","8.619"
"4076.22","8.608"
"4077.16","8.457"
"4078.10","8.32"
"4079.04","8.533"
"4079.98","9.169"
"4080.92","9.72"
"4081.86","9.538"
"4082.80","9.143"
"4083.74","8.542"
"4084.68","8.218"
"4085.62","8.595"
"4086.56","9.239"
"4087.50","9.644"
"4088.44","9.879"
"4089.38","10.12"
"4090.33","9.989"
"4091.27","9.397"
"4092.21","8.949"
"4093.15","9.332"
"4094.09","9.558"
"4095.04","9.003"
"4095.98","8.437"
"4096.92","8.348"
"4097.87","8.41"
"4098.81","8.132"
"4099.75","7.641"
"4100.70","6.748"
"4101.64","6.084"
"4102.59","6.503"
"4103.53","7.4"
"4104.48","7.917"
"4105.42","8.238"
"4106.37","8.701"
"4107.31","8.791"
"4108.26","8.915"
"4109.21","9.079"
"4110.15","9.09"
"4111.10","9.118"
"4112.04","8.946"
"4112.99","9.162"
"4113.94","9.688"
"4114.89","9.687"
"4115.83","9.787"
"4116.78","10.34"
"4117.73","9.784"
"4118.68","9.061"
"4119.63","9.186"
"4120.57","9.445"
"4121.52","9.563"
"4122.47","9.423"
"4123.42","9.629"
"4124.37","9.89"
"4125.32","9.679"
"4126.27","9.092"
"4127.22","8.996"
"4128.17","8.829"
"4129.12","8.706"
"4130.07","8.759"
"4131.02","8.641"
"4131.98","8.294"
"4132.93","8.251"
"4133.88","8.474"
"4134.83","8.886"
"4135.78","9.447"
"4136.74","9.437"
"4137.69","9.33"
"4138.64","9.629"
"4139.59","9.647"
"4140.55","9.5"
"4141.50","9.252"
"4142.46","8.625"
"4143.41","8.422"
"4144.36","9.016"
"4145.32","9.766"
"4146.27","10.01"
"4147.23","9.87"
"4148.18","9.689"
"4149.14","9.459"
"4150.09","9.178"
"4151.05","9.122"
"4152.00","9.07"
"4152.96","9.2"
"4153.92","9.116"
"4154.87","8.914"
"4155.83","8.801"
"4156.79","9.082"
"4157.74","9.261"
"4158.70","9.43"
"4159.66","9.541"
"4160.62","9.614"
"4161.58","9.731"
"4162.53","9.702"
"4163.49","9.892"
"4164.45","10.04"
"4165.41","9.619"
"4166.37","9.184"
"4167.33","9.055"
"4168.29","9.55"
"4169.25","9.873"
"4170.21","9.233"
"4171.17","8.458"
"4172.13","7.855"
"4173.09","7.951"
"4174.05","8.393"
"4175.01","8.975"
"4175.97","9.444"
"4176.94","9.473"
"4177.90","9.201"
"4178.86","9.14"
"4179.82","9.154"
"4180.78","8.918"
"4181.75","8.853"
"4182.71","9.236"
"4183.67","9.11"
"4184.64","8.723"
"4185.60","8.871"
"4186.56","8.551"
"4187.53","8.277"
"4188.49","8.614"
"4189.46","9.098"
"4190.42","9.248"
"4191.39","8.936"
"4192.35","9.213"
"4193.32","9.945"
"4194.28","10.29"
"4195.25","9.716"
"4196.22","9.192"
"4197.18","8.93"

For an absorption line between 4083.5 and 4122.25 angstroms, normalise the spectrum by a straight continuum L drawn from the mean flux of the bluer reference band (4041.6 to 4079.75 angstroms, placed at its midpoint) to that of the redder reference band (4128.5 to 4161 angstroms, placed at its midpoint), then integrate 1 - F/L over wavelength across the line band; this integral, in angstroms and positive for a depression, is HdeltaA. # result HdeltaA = 0.4 angstroms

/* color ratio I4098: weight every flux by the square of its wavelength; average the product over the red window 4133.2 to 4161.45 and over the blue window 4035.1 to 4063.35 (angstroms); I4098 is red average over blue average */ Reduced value 1.08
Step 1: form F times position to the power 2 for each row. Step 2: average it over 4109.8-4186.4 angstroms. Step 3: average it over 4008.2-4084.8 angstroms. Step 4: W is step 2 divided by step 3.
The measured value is 1.08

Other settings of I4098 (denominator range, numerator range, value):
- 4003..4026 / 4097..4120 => 0.98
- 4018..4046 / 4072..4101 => 1.01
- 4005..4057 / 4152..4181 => 1.08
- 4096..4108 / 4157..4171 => 1.26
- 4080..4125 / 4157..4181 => 1.07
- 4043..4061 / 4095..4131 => 1.02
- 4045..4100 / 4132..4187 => 1.08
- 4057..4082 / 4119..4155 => 1.09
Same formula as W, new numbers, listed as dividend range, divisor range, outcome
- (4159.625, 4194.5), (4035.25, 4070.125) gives 1.08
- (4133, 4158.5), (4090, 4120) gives 1.08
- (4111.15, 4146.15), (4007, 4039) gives 1.06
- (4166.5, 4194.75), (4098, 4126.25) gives 1.06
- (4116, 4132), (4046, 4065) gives 1.07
